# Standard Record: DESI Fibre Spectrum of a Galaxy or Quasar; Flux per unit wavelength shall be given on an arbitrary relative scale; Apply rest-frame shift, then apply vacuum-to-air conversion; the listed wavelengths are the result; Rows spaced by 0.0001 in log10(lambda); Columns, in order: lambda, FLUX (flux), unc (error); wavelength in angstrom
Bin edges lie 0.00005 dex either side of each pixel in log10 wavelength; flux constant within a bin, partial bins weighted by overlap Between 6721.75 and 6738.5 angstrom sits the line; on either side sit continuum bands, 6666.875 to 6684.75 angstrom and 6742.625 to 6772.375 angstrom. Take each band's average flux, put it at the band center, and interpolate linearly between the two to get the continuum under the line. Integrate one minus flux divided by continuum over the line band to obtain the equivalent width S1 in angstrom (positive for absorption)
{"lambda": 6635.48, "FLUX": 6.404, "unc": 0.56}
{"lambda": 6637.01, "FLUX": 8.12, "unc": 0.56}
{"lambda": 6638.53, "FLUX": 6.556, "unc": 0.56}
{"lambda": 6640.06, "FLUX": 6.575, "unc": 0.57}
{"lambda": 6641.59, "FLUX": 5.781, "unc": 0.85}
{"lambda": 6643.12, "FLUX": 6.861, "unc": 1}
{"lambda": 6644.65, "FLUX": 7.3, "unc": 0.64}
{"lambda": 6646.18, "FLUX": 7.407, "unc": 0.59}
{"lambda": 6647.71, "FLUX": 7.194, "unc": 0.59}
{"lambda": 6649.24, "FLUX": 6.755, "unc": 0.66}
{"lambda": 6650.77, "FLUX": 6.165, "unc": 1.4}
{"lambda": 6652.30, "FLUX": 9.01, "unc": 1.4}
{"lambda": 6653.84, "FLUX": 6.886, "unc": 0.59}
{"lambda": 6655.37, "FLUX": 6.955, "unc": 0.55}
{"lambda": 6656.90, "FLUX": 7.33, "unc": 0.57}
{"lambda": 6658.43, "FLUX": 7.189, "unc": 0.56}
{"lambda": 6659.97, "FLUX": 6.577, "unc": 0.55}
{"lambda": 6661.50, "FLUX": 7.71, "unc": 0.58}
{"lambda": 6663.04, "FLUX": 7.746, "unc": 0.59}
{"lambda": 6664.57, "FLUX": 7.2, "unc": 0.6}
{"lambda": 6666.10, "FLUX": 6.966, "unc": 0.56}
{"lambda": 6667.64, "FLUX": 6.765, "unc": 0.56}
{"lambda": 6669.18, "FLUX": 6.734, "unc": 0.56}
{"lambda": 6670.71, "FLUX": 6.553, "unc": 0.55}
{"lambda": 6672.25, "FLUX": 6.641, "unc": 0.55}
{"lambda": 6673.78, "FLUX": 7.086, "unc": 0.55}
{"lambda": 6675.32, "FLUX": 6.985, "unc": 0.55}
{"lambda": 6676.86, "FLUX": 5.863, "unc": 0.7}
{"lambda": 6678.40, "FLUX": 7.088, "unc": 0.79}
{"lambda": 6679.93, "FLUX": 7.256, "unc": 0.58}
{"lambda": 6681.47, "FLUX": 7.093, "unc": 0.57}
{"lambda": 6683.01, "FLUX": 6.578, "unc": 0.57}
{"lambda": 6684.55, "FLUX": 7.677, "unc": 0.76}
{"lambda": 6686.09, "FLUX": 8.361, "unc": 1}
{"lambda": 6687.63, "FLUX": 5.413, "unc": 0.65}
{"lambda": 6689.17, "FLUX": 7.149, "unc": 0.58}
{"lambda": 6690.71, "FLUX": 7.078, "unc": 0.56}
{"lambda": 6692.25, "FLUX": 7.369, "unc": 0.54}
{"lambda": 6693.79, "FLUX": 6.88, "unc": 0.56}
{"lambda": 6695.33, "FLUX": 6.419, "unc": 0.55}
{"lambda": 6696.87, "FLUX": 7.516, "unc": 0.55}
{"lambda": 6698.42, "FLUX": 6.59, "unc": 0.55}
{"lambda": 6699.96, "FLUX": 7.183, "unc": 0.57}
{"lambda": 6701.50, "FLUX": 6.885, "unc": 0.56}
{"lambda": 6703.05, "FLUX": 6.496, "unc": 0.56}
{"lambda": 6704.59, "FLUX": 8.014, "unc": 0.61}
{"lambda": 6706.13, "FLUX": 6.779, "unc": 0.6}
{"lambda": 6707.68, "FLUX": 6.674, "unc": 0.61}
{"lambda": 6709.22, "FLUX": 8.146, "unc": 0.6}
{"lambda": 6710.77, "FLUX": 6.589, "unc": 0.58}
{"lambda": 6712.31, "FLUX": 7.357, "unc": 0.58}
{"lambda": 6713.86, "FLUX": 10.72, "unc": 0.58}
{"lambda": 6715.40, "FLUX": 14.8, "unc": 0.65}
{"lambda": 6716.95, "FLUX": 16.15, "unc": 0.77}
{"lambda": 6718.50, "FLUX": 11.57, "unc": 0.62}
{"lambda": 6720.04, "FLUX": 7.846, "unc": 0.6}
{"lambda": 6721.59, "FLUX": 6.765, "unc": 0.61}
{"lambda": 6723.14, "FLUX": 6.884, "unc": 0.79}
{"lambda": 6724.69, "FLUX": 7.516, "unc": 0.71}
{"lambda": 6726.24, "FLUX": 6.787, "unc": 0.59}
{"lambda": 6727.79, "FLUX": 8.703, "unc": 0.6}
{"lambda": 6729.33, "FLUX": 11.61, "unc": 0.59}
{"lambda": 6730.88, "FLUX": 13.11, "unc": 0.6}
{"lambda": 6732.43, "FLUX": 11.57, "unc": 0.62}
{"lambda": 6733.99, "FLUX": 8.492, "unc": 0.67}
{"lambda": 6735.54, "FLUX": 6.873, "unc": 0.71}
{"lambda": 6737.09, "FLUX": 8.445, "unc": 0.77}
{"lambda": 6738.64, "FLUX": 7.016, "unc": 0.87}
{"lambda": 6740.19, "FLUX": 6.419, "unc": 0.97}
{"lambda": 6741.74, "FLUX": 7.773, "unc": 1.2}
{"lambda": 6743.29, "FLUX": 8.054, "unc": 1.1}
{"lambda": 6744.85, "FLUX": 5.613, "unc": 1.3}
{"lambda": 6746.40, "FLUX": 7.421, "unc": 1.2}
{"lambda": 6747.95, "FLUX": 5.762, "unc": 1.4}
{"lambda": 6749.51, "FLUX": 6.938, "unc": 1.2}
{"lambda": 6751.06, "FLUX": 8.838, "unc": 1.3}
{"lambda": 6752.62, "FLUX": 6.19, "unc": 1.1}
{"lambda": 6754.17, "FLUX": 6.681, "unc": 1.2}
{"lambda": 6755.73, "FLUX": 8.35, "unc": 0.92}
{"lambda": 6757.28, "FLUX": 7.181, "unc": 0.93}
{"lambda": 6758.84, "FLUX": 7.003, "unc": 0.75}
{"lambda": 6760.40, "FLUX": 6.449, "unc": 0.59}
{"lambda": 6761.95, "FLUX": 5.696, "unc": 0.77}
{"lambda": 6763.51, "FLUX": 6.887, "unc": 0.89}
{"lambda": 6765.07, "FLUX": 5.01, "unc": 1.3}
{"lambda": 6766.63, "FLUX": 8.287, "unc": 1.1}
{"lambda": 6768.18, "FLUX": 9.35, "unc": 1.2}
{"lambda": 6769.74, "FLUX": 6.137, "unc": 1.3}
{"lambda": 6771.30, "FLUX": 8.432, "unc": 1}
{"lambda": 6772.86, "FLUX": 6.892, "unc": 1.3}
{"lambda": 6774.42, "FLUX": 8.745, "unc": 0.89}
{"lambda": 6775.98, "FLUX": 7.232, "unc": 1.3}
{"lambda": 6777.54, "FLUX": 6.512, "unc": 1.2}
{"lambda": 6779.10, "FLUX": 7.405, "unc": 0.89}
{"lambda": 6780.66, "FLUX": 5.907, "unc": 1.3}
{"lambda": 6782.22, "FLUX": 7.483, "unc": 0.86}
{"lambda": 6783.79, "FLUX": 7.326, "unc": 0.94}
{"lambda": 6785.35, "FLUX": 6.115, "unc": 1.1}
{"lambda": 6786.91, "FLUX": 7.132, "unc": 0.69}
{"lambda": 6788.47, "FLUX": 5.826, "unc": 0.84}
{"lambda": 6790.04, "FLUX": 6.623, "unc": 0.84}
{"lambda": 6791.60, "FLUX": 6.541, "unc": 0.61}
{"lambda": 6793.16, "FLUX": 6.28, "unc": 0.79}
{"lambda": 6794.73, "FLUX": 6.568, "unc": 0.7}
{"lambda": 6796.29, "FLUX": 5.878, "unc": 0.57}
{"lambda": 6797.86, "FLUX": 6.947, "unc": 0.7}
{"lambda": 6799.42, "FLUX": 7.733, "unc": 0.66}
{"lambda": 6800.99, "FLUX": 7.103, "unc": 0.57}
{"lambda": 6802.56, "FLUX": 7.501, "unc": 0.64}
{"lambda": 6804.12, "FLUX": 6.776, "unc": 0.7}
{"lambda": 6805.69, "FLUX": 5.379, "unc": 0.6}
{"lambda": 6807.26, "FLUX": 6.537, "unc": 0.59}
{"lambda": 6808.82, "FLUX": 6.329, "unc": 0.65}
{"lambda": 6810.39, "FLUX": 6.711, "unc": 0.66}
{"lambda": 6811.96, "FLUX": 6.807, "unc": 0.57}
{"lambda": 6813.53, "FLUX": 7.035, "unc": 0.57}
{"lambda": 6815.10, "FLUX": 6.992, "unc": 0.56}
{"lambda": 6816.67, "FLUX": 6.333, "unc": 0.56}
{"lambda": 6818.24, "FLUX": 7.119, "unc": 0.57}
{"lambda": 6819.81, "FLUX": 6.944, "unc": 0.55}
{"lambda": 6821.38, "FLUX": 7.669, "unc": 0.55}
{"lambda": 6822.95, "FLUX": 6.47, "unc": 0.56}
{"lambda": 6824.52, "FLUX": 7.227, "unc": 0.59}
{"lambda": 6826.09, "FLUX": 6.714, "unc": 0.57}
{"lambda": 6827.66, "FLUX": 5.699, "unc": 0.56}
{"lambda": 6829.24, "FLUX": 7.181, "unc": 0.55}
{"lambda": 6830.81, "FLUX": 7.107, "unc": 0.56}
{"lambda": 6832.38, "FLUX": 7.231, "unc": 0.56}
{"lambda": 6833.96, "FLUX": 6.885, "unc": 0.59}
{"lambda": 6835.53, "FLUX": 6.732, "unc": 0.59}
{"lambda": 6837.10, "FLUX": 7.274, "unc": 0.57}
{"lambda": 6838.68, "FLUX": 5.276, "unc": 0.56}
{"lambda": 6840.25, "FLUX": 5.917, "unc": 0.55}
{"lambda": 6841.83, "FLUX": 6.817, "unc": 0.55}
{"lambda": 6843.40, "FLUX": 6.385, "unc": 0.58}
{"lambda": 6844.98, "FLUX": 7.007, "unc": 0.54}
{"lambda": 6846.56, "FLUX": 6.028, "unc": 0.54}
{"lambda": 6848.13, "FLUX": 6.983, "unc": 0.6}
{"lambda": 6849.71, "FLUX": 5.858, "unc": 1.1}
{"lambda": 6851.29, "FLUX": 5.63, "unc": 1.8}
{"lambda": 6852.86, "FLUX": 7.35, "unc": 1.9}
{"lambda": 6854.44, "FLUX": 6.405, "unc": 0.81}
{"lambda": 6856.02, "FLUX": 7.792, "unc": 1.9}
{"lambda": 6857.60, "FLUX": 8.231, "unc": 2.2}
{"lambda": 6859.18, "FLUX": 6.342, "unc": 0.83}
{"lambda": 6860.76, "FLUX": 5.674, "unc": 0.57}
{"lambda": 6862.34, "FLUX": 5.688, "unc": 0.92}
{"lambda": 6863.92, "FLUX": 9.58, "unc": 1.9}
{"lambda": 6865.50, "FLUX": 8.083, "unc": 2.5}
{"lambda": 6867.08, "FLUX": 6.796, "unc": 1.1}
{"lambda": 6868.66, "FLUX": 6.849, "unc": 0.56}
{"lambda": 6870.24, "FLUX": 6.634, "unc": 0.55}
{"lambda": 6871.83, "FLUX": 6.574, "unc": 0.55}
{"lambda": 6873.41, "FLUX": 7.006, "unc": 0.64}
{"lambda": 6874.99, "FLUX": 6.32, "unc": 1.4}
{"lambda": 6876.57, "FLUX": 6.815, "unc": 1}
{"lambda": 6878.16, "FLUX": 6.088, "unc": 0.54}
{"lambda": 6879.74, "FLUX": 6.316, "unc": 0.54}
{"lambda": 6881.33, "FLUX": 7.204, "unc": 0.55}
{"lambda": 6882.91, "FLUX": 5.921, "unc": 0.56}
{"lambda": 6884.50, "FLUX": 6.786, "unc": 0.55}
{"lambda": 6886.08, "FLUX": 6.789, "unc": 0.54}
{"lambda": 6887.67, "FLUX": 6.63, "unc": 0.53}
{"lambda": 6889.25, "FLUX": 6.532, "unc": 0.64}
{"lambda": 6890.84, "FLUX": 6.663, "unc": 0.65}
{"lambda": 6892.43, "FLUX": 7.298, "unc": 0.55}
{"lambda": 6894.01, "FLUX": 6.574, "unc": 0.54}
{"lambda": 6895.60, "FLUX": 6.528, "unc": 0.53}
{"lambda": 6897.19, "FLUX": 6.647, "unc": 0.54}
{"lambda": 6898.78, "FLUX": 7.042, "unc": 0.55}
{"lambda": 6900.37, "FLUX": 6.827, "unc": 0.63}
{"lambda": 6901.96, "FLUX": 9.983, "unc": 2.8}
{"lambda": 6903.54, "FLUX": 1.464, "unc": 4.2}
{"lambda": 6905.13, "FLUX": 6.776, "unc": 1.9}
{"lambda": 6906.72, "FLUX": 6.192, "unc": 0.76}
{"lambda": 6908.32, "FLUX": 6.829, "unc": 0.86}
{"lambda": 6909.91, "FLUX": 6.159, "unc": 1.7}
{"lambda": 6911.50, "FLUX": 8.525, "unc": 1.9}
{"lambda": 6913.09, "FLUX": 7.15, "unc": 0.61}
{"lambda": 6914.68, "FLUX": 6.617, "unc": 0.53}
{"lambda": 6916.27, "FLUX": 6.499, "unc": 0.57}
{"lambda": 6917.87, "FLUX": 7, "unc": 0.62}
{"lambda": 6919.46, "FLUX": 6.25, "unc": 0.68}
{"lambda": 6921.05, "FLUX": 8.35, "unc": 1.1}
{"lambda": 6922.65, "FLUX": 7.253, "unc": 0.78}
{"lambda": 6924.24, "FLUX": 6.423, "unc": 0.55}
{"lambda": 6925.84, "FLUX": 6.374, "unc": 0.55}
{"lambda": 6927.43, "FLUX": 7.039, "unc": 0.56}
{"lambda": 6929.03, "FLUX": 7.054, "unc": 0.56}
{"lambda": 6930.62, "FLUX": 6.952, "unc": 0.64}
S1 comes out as -4.5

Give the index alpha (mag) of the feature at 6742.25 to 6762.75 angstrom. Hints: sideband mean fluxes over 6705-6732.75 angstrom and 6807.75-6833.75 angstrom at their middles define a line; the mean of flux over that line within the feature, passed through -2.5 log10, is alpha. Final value 0.22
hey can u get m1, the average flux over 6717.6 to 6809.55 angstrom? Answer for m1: 7.37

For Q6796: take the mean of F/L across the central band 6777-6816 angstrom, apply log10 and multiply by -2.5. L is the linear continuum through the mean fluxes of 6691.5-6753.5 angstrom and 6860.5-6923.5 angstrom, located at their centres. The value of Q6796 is 0.132 mag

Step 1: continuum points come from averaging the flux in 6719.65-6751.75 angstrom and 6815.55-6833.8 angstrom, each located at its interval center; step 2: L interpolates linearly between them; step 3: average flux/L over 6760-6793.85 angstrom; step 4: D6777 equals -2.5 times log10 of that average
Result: 0.08 mag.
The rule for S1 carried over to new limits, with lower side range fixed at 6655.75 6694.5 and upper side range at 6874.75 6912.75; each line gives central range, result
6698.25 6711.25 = -0.21 angstrom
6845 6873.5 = -0.73 angstrom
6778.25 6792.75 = 0.27 angstrom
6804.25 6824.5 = 0.16 angstrom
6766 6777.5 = -1.57 angstrom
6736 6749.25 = -0.31 angstrom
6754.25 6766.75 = 0.17 angstrom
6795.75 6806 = -0.08 angstrom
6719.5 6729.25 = -1.10 angstrom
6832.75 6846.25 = 0.37 angstrom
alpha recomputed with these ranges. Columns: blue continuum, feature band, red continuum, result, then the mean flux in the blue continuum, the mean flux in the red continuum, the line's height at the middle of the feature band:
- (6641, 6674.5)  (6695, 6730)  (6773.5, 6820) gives -0.21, 7.04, 6.79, 6.94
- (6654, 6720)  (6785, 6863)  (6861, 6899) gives 0.06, 7.62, 6.79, 7.03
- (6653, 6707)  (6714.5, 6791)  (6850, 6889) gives -0.14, 7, 6.8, 6.92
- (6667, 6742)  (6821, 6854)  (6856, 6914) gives 0.07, 7.93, 6.78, 7.08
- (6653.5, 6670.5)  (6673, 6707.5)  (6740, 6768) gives 0.01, 7.09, 6.98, 7.05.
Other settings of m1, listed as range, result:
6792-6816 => 6.7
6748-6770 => 7.05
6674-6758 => 7.88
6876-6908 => 6.55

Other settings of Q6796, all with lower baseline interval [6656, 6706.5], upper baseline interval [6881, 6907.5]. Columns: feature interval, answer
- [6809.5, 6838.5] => -0.023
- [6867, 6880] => 0.002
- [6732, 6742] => -0.158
